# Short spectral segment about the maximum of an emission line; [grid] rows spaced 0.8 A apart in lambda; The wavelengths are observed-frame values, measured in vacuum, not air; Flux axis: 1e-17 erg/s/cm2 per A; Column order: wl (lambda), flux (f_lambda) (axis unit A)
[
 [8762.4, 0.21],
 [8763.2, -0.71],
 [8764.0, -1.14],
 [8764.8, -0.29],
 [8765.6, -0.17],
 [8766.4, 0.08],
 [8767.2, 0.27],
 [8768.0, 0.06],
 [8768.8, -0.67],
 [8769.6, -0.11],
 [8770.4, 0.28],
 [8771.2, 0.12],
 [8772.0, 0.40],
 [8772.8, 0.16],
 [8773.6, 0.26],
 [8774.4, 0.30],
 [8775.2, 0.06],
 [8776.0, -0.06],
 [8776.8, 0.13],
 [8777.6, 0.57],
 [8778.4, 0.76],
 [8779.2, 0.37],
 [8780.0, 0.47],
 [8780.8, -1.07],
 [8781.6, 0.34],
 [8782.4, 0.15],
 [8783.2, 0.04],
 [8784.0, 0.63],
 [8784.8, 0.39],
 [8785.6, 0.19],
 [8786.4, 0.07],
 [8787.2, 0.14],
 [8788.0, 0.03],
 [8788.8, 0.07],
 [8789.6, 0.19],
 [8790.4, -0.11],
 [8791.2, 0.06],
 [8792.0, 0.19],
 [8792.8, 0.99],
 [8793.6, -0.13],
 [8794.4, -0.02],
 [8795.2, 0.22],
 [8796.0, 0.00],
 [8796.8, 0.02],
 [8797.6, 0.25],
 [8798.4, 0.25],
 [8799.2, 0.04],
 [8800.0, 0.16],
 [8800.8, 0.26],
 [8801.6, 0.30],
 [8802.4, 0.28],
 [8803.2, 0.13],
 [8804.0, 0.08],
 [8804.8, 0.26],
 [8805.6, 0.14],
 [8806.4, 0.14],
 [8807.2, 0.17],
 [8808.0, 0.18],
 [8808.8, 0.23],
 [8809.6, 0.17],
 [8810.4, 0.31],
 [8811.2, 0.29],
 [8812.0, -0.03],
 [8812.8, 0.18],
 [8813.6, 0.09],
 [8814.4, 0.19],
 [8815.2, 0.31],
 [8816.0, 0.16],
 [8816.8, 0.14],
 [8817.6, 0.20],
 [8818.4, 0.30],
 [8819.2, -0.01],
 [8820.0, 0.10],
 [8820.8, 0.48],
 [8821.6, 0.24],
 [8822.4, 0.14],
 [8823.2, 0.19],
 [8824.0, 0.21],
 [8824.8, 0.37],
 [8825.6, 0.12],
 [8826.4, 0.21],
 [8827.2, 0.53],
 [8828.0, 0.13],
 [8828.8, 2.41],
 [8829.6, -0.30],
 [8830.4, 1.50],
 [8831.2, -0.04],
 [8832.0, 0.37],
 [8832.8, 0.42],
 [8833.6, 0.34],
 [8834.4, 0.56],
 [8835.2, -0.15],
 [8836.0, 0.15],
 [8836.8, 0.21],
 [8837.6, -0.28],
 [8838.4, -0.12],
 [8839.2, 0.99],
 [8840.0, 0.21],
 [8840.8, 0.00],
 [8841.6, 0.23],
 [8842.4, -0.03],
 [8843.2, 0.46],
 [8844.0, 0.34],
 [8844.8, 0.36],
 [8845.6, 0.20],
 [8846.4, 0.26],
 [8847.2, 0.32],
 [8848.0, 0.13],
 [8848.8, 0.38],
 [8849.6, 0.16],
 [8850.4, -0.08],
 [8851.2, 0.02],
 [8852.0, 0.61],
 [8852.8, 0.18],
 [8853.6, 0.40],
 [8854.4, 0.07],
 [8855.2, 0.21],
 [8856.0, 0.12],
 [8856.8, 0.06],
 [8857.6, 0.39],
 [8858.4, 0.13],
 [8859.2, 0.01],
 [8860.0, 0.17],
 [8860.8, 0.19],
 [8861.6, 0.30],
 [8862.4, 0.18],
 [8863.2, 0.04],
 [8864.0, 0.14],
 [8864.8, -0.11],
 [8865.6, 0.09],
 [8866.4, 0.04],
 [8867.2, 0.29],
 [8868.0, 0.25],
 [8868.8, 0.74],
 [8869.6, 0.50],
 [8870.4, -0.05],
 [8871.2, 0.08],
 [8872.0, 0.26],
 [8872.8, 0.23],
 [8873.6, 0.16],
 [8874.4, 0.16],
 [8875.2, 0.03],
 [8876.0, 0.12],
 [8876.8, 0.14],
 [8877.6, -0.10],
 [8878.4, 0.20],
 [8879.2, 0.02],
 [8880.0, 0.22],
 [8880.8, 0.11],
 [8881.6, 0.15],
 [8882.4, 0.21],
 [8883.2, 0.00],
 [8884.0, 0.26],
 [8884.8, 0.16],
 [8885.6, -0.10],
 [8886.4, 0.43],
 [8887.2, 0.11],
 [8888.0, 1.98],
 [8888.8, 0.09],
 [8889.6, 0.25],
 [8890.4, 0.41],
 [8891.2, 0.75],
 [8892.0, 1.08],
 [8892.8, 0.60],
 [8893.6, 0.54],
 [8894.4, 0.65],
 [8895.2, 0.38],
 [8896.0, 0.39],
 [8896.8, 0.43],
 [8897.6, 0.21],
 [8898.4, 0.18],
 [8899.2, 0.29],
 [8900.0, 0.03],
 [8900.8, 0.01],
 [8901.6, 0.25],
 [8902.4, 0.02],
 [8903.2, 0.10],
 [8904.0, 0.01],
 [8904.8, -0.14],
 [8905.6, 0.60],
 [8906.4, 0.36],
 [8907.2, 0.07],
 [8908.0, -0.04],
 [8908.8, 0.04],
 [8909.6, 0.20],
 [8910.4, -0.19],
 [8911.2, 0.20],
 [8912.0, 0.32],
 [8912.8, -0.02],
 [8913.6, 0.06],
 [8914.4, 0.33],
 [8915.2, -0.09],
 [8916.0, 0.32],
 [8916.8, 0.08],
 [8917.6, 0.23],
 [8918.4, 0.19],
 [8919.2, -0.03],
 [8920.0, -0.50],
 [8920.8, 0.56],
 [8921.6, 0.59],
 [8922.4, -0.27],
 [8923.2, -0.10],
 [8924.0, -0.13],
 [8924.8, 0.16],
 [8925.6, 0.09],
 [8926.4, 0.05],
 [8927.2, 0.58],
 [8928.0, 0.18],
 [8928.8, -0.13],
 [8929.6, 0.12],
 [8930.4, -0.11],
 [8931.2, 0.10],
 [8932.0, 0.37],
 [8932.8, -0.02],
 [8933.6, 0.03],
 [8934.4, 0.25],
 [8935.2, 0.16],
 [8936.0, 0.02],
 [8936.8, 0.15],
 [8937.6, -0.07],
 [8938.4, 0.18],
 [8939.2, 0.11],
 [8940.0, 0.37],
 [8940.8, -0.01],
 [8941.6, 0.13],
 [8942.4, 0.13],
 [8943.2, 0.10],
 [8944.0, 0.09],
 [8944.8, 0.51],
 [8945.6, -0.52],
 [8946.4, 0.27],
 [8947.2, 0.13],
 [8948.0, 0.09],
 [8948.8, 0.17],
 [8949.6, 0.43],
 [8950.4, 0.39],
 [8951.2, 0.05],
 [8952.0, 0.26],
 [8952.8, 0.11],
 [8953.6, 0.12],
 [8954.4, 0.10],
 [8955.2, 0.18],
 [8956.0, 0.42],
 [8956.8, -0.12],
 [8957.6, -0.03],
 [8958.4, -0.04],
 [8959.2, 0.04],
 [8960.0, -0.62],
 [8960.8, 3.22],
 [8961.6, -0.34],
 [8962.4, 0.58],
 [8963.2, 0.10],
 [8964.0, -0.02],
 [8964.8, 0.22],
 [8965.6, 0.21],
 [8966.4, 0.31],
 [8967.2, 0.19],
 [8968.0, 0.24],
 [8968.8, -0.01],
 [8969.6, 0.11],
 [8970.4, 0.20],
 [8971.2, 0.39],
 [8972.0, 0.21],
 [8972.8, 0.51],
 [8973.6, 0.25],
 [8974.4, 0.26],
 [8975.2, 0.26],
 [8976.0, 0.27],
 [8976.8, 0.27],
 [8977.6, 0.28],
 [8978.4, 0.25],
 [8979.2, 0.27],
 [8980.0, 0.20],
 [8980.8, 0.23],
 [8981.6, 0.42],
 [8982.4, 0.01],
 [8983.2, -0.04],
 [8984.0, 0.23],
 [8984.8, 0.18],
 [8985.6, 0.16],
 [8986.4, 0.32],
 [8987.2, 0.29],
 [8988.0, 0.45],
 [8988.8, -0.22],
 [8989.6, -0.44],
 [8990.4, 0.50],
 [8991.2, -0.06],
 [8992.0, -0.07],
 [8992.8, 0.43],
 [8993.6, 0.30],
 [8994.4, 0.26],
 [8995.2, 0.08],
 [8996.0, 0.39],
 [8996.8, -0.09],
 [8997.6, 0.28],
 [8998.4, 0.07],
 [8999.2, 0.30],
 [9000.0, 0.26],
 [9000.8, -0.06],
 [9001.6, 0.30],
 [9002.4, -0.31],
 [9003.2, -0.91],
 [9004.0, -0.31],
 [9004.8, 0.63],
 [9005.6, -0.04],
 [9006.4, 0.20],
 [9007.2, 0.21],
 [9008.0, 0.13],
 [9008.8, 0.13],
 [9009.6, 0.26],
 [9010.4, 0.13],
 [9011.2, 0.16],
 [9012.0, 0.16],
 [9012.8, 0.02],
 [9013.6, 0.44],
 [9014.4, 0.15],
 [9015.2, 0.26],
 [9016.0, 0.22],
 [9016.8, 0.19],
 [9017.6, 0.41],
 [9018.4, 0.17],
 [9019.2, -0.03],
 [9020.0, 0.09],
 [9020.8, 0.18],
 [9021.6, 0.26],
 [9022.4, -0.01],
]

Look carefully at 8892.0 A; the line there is H-gamma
